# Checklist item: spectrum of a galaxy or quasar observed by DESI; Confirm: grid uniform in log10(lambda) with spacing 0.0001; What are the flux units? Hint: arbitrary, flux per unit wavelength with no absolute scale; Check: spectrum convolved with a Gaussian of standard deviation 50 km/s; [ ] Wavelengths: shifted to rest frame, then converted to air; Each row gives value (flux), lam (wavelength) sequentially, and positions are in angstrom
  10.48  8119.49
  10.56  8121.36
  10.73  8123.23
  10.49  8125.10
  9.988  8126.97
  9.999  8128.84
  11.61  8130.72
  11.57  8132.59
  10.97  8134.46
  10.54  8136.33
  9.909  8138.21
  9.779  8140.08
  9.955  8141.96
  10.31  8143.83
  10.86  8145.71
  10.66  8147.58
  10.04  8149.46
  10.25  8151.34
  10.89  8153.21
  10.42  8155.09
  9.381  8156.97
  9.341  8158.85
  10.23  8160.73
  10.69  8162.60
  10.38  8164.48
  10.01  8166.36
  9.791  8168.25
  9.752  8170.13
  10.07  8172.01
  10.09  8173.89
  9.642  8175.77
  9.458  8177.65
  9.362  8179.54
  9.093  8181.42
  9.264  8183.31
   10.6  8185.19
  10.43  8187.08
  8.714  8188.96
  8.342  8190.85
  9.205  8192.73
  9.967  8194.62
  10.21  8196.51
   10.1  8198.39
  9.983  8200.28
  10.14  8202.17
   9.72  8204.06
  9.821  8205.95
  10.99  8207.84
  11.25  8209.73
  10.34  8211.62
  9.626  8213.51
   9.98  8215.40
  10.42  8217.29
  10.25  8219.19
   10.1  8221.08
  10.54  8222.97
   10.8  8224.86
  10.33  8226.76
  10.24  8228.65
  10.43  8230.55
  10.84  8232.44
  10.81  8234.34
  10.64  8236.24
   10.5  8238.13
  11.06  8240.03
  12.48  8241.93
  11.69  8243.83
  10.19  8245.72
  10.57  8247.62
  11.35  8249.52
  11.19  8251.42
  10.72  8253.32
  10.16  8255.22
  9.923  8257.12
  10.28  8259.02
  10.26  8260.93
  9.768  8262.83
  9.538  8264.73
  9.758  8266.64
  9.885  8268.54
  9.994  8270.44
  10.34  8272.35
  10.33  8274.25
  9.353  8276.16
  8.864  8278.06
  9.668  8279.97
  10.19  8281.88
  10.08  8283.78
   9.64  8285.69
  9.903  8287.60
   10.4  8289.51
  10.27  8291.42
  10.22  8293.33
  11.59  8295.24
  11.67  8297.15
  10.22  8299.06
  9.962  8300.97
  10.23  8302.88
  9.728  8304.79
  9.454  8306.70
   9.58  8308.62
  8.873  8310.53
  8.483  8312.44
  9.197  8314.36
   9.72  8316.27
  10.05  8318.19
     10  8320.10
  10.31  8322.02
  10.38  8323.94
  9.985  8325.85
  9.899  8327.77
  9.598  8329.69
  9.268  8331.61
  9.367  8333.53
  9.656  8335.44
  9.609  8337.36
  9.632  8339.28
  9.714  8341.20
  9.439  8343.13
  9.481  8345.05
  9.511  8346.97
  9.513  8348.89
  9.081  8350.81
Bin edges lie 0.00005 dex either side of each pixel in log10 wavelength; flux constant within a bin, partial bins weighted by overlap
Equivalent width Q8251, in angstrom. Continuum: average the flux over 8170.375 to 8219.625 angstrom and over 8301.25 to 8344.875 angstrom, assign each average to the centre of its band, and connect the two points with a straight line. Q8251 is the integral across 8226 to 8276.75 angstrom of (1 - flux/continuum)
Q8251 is -3.6 angstrom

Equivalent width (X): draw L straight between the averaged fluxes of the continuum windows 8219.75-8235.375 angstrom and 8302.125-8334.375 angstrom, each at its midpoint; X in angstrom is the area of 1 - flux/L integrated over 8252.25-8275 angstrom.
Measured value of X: 0.2 angstrom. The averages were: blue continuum 10.5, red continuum 9.65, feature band 10.1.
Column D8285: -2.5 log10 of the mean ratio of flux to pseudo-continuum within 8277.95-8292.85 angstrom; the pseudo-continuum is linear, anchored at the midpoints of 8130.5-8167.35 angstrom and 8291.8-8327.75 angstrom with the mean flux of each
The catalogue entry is 0.011 mag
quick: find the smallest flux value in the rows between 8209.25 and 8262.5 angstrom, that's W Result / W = 9.626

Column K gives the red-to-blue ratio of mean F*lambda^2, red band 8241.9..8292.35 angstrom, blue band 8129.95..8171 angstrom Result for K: 1.02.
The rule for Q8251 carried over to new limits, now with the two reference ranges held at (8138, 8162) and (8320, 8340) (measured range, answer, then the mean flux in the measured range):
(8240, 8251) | -1.4 angstrom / 11.2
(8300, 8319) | 0.6 angstrom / 9.52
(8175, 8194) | 1.3 angstrom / 9.42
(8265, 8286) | 0.2 angstrom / 9.82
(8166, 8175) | 0.2 angstrom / 9.93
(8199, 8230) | -0.8 angstrom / 10.3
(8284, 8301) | -1.0 angstrom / 10.4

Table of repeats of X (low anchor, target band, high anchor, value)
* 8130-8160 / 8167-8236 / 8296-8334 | 1.16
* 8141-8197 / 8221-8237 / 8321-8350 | -1.17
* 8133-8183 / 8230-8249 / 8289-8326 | -1.70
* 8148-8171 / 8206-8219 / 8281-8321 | -0.42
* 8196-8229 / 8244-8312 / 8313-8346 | -1.14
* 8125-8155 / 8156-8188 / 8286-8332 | 1.63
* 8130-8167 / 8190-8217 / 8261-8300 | 0.71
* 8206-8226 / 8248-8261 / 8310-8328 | -0.56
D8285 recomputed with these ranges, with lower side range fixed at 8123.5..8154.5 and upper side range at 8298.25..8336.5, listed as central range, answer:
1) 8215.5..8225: -0.02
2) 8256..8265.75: 0.00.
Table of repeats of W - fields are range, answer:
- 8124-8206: 8.342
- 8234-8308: 8.864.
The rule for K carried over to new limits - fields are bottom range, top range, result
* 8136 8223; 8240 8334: 1.04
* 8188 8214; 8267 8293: 1.02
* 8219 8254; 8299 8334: 0.92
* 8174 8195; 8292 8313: 1.09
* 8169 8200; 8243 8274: 1.09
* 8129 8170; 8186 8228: 0.99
